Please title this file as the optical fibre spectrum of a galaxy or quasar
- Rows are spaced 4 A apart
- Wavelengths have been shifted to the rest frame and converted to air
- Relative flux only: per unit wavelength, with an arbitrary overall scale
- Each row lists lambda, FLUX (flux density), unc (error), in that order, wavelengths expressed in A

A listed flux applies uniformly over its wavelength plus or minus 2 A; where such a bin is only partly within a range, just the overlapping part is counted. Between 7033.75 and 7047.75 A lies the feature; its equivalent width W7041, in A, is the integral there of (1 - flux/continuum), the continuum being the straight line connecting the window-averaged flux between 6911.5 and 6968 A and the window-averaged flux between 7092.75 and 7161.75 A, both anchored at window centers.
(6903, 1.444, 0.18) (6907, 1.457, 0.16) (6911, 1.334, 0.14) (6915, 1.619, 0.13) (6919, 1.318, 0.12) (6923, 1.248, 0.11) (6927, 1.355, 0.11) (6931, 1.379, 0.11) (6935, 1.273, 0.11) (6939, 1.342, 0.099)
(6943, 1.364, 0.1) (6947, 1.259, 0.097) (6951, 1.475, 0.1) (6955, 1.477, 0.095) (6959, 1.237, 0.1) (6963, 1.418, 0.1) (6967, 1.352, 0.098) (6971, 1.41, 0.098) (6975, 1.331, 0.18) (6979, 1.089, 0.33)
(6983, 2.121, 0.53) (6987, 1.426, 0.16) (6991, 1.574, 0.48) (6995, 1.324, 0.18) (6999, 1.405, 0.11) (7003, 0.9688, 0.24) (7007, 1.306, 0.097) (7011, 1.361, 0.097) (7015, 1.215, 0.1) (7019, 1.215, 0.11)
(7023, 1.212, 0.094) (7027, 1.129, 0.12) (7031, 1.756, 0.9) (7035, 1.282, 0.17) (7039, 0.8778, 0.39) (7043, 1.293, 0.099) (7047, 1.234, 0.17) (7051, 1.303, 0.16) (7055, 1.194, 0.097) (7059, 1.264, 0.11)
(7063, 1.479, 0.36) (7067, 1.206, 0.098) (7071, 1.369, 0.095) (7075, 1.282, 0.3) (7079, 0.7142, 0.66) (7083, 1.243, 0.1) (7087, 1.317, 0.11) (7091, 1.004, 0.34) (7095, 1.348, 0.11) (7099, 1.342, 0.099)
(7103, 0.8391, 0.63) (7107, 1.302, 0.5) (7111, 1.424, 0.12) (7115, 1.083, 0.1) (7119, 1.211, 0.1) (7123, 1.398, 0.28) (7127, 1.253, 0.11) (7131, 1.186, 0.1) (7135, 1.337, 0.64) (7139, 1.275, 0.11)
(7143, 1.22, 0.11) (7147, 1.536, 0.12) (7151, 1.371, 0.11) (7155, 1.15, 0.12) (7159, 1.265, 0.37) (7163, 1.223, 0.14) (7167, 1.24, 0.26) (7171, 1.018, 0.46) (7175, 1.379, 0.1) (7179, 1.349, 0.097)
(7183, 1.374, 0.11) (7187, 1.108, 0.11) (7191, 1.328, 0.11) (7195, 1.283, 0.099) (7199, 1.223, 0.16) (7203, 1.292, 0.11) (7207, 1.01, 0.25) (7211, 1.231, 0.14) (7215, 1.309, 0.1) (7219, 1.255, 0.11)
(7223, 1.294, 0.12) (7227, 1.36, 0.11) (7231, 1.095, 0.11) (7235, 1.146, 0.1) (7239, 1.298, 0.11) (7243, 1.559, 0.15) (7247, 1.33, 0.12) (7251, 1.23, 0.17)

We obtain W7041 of 1.6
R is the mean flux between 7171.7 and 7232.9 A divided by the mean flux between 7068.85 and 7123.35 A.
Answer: 1.0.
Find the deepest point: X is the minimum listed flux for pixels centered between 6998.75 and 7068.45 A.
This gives 0.8778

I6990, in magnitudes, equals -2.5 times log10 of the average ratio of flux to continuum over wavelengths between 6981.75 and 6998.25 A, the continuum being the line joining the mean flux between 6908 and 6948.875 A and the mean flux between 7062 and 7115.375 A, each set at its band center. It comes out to -0.21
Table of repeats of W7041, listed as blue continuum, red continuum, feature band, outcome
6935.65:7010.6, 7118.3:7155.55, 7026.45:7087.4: 4.2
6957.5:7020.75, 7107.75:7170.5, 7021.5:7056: 2.0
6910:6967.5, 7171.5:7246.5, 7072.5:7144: 5.1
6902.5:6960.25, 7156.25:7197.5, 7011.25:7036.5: 0.4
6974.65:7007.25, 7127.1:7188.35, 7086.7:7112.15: 2.0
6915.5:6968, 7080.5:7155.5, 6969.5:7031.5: -1.6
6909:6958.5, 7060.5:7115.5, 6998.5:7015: 0.7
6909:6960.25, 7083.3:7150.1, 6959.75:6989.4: -2.3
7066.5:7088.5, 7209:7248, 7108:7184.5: -2.9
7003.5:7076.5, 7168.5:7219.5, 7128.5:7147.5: -0.6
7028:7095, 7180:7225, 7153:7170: 0.5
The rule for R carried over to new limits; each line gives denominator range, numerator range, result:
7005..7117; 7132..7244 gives 1.02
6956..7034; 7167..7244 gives 0.92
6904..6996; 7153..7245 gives 0.89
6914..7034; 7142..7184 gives 0.94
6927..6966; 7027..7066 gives 0.95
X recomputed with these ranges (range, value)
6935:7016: 0.9688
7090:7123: 0.8391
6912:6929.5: 1.248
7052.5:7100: 0.7142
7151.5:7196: 1.018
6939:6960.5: 1.237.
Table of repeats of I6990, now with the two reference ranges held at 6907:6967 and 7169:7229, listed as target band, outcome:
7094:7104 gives 0.09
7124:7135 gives 0.02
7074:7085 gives 0.22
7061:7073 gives -0.03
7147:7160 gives -0.03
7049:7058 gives 0.06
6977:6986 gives -0.18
